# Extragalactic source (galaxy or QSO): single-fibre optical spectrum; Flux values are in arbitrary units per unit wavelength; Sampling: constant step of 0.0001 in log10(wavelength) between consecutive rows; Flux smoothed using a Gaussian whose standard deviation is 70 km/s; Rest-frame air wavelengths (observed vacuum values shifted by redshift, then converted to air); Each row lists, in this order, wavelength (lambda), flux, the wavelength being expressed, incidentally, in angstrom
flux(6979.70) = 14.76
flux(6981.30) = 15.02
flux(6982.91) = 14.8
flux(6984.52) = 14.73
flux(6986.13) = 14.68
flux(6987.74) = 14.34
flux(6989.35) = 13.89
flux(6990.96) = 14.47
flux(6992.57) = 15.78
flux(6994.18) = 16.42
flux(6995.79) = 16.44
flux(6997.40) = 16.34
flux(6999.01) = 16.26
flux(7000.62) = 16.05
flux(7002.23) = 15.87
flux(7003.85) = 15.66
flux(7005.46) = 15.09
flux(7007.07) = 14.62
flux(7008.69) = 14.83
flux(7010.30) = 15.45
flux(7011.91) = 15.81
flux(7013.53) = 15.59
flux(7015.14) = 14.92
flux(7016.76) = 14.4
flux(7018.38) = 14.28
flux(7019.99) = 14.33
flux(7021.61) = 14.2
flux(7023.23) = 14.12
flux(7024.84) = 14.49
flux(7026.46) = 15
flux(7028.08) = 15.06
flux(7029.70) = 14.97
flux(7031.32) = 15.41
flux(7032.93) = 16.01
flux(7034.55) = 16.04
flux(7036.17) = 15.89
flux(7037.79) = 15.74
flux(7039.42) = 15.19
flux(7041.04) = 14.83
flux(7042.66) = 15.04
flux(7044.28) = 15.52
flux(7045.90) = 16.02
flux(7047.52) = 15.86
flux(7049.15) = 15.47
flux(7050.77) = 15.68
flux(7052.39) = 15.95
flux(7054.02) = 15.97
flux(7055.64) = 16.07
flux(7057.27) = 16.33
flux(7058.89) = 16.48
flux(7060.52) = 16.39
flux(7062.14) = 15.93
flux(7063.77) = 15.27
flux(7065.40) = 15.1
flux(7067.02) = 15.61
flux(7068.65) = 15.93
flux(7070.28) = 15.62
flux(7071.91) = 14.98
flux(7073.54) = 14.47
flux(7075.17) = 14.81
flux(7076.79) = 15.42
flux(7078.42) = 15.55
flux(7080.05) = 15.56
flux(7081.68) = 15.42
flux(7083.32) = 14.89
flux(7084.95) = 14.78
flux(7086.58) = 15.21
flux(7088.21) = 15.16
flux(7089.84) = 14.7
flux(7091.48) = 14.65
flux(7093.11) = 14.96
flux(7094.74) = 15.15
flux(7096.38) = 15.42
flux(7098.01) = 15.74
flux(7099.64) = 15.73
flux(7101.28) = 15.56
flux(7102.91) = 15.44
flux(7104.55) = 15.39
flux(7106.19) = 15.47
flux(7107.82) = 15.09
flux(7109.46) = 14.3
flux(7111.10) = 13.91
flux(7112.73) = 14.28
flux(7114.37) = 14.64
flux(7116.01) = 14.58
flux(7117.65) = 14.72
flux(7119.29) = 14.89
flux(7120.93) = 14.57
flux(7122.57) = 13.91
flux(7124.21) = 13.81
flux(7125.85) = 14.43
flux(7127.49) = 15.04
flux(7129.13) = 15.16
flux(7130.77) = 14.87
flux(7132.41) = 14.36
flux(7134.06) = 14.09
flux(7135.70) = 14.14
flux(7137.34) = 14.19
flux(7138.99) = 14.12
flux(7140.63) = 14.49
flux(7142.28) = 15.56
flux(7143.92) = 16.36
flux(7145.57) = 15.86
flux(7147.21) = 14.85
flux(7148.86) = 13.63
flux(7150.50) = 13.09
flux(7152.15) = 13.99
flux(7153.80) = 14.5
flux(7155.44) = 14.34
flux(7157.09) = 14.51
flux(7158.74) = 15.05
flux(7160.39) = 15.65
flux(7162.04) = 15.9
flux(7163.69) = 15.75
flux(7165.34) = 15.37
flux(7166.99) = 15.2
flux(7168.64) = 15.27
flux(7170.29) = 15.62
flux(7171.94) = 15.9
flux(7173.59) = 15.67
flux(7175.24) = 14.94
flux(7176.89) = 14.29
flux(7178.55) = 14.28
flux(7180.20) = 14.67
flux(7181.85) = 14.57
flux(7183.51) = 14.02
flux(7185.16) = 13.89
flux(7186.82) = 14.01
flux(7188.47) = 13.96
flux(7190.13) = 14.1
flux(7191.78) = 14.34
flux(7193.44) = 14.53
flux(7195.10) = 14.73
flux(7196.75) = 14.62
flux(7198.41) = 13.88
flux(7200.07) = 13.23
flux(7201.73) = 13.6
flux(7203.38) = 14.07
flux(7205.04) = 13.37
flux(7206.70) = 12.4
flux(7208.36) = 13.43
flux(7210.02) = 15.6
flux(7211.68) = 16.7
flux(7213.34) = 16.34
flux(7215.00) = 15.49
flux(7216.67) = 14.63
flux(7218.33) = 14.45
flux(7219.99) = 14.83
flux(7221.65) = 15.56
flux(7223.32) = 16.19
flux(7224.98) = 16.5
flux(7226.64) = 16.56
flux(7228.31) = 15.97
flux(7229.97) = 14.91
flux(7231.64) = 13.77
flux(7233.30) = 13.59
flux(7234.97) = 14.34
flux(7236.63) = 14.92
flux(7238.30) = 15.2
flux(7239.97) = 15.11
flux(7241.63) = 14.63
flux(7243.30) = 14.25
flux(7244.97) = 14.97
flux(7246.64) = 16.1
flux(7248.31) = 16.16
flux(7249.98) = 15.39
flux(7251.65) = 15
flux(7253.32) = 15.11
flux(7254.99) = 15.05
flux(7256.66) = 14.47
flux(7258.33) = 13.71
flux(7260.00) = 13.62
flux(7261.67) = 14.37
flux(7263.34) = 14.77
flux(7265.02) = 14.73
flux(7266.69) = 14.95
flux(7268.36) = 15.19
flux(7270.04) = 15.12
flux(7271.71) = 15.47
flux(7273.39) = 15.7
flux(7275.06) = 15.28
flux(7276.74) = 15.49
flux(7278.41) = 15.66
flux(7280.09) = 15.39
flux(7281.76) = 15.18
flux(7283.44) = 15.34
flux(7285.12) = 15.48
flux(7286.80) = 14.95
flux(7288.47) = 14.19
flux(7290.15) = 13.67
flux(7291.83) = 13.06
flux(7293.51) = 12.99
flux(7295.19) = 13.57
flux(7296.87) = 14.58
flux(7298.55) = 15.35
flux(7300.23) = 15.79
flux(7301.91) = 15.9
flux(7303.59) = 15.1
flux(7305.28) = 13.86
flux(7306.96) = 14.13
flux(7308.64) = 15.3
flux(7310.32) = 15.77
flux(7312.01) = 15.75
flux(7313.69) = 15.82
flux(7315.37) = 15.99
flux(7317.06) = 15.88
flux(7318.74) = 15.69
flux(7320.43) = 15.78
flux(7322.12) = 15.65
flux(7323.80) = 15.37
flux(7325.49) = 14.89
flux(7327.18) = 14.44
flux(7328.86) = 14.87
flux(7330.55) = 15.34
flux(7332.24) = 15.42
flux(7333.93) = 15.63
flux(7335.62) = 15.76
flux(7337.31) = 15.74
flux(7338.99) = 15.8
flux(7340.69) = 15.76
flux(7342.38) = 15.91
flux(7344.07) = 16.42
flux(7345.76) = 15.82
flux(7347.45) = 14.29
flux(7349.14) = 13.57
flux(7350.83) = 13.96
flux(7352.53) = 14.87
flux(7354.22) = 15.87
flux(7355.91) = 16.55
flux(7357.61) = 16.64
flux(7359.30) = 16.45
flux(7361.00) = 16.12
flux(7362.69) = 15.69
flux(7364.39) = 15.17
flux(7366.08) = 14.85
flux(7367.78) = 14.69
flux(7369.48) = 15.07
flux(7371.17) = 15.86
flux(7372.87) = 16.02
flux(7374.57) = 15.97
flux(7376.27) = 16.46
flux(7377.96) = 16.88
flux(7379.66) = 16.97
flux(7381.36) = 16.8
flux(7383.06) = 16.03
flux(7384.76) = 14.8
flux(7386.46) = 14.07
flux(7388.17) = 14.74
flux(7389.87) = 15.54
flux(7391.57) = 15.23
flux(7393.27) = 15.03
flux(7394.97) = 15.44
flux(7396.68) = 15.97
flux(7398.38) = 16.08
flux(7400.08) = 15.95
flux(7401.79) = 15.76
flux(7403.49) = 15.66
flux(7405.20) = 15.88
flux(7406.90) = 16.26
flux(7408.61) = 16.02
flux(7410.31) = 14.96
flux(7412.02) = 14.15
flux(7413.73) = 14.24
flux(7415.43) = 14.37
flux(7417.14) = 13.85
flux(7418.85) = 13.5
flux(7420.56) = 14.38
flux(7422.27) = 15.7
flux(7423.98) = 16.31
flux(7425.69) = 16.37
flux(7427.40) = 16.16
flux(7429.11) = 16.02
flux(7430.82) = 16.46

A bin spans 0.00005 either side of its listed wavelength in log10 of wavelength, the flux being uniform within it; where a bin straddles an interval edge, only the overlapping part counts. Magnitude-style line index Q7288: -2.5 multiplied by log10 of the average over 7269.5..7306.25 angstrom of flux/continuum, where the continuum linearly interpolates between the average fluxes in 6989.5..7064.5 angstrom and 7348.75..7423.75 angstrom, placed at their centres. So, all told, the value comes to 0.04 mag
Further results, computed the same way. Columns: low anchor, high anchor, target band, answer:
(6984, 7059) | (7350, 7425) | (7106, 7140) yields 0.07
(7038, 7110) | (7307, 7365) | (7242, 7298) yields 0.05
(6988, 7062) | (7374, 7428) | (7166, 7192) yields 0.05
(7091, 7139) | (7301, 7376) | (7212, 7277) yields 0.01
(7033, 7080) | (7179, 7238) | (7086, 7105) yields 0.01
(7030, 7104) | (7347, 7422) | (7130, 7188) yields 0.05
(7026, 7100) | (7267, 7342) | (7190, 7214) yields 0.07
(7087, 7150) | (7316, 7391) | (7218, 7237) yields 0.00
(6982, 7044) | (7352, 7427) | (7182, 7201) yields 0.09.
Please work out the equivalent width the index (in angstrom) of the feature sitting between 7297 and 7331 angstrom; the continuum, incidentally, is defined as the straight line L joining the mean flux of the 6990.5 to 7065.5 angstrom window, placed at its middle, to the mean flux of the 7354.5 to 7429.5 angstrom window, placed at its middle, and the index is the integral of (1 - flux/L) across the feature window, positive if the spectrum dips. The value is 0.49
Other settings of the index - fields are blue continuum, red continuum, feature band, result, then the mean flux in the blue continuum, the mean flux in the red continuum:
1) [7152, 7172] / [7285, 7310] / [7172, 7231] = 1.1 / 15.2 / 14.5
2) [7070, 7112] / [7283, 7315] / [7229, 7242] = 0.3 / 15.1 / 14.8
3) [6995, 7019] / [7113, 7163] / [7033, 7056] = -0.7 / 15.4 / 14.6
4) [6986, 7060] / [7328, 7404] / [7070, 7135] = 2.2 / 15.4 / 15.6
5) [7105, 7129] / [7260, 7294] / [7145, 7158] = 0.3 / 14.6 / 14.8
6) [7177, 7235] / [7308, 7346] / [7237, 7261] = 0.1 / 14.6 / 15.6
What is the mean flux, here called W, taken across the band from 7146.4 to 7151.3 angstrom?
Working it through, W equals 13.9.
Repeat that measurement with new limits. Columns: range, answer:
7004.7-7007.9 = 14.8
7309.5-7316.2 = 15.8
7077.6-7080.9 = 15.6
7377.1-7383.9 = 16.7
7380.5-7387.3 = 15.4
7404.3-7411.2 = 15.8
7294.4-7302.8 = 15.1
